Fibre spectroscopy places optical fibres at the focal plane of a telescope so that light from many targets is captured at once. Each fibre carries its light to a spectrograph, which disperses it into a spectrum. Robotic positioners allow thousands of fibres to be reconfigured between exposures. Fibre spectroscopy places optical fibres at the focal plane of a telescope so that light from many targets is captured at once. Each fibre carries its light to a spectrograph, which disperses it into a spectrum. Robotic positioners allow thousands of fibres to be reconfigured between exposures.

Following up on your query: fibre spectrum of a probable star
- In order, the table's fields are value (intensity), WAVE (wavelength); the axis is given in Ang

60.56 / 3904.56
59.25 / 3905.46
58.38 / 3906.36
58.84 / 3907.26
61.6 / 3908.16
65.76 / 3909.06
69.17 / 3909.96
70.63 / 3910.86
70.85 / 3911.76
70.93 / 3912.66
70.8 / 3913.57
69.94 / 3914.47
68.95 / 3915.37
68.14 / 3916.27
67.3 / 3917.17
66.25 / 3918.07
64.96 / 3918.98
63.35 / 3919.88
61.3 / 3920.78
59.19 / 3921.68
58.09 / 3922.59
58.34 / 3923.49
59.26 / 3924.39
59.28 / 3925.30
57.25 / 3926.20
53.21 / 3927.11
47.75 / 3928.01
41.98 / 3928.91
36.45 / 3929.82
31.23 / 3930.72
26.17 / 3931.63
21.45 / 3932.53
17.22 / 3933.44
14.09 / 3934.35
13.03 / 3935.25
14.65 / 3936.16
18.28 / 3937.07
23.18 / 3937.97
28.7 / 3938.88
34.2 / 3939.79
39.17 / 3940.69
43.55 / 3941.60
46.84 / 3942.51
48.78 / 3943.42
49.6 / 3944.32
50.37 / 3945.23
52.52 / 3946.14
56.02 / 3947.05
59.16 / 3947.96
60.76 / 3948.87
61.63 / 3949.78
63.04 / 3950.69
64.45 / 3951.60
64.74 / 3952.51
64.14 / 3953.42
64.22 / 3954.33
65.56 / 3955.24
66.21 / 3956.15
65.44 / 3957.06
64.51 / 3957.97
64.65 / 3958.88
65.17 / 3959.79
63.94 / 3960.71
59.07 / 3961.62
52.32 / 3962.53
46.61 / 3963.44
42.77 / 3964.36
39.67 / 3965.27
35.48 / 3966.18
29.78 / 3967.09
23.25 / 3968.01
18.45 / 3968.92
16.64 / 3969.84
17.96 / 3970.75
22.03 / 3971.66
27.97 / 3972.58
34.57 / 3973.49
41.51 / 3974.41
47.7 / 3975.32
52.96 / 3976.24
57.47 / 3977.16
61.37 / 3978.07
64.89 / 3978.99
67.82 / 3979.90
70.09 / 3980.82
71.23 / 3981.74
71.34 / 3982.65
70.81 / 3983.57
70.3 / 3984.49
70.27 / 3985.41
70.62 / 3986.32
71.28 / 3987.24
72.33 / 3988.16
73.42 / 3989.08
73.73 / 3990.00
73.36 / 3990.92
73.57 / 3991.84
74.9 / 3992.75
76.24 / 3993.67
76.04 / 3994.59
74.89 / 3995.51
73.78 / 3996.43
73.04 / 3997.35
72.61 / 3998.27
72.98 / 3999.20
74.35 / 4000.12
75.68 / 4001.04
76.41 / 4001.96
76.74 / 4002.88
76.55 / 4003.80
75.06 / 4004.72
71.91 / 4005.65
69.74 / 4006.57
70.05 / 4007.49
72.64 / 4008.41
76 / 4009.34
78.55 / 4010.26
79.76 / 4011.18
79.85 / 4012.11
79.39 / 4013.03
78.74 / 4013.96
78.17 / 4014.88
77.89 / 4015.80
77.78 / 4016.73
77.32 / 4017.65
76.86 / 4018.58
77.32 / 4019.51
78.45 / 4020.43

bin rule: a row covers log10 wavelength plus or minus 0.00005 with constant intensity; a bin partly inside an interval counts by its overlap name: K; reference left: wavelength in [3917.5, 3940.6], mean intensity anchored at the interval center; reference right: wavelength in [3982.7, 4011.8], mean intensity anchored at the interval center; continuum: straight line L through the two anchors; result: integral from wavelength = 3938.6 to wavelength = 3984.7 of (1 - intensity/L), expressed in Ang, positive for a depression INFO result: 3.9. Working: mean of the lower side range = 41.2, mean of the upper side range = 73.8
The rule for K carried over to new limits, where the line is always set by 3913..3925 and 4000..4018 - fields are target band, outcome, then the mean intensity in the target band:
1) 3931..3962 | 9.5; 47.4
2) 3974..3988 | 1.6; 64.2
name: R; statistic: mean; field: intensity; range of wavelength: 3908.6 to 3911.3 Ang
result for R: 68.5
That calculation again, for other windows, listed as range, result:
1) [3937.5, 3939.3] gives 25.8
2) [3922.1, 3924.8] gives 58.6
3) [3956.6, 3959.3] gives 65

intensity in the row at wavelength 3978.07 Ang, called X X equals 61.37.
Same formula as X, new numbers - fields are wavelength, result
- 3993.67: 76.24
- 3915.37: 68.95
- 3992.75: 74.9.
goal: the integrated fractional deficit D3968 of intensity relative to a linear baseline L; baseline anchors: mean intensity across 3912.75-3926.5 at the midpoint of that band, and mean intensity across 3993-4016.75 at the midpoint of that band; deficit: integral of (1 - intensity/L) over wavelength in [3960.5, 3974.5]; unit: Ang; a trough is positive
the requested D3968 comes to 7.00 Ang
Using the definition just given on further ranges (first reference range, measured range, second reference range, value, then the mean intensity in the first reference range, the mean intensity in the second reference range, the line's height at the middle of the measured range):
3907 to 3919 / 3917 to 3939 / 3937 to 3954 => 6.7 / 67.6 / 49.7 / 59.4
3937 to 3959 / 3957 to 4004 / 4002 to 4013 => 4.7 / 53.2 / 75.4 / 65.4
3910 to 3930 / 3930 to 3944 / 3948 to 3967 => 7.4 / 61.6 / 58.2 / 60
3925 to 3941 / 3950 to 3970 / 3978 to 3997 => -0.9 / 31.7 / 71.8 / 51.6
